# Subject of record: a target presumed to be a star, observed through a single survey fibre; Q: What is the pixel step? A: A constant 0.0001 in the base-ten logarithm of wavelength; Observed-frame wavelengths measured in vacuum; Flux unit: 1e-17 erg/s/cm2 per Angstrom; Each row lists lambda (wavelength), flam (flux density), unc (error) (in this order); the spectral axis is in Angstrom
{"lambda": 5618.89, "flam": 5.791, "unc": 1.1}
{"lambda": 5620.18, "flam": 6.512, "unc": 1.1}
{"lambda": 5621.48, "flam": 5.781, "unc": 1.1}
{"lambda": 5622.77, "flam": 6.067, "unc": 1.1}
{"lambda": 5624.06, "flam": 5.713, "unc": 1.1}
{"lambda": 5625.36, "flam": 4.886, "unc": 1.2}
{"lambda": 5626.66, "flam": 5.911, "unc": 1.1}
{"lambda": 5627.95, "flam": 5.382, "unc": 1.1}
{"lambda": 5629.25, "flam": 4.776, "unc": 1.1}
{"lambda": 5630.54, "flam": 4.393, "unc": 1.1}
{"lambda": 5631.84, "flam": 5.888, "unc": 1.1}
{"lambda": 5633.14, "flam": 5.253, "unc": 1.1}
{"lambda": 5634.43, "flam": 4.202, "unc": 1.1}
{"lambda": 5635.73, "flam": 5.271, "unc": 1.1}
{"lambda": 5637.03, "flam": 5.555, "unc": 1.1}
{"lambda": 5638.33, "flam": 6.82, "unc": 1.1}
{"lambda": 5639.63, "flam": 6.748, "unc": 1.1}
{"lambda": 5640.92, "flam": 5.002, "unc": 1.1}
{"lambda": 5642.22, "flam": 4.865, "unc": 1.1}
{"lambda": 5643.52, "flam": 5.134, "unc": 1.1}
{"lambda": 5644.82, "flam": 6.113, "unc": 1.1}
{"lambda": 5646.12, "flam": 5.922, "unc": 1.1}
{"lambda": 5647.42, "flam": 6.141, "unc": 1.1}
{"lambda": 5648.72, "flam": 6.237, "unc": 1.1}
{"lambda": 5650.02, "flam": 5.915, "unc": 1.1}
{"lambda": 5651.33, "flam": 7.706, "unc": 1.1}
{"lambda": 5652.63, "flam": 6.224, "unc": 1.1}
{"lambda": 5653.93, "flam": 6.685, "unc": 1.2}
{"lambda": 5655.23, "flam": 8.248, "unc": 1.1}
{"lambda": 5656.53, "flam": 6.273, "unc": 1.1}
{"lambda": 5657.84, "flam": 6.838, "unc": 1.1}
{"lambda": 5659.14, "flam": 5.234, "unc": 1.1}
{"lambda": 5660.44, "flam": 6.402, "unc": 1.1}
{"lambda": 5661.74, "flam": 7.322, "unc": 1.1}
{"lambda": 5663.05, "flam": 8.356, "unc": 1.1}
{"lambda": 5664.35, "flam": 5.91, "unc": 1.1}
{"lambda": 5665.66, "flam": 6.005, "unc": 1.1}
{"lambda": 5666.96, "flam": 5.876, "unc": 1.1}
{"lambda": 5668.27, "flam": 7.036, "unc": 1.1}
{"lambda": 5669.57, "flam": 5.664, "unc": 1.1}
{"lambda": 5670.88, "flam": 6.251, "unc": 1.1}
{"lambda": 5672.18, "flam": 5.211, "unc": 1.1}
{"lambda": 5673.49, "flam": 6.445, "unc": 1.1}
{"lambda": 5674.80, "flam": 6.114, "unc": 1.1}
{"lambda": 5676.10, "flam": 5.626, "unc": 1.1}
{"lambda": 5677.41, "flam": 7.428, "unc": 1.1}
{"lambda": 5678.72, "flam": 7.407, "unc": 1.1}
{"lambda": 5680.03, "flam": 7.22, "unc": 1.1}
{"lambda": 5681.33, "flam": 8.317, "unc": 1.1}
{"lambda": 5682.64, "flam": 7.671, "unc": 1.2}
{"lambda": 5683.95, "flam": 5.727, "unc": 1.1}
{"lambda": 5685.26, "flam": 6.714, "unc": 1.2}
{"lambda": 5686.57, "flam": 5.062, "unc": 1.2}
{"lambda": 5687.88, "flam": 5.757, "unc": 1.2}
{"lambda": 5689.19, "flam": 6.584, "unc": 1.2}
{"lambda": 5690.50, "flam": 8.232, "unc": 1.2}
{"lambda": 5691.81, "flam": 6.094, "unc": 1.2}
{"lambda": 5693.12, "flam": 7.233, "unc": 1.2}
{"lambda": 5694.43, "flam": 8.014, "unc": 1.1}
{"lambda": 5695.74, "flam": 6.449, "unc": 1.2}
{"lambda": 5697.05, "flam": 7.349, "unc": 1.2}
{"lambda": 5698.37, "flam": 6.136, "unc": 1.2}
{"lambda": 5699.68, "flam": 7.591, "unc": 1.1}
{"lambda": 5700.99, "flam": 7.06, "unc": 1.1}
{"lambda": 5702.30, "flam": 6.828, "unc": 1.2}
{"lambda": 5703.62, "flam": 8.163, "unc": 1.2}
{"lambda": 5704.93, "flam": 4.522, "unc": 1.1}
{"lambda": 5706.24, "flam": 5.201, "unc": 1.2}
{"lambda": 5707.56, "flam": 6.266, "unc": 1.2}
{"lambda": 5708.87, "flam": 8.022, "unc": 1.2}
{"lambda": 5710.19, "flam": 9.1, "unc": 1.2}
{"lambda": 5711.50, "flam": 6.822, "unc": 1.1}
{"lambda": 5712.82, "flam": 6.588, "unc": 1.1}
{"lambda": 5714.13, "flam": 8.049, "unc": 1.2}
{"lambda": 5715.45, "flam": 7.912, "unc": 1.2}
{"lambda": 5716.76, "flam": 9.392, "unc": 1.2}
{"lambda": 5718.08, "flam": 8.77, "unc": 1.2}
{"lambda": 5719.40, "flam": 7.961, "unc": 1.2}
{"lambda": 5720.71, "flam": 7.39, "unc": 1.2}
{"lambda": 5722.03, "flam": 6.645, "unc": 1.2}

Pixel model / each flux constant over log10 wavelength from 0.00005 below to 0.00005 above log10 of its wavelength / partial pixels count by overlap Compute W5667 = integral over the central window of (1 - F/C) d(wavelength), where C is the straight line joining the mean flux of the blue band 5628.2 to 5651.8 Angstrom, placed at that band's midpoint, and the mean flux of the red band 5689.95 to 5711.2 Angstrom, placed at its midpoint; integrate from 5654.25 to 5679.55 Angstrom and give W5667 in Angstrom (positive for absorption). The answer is -1.1 Angstrom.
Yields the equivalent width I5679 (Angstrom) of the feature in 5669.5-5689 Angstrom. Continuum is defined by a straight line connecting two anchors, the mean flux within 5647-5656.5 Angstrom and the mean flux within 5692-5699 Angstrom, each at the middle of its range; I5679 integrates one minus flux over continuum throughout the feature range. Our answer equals 1.2 Angstrom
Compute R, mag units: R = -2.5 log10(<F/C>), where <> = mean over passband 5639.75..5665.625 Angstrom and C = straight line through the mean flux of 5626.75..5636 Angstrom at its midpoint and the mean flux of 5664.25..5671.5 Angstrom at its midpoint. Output -0.116 mag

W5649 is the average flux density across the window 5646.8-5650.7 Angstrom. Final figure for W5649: 6.09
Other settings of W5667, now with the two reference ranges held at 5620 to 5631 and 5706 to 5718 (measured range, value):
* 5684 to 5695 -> 0.66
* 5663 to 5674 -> 0.58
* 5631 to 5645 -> 0.68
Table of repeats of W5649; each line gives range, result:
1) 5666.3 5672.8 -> 6.02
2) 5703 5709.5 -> 6.42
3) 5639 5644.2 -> 5.44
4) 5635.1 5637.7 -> 5.42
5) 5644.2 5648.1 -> 6.06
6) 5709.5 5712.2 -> 7.93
